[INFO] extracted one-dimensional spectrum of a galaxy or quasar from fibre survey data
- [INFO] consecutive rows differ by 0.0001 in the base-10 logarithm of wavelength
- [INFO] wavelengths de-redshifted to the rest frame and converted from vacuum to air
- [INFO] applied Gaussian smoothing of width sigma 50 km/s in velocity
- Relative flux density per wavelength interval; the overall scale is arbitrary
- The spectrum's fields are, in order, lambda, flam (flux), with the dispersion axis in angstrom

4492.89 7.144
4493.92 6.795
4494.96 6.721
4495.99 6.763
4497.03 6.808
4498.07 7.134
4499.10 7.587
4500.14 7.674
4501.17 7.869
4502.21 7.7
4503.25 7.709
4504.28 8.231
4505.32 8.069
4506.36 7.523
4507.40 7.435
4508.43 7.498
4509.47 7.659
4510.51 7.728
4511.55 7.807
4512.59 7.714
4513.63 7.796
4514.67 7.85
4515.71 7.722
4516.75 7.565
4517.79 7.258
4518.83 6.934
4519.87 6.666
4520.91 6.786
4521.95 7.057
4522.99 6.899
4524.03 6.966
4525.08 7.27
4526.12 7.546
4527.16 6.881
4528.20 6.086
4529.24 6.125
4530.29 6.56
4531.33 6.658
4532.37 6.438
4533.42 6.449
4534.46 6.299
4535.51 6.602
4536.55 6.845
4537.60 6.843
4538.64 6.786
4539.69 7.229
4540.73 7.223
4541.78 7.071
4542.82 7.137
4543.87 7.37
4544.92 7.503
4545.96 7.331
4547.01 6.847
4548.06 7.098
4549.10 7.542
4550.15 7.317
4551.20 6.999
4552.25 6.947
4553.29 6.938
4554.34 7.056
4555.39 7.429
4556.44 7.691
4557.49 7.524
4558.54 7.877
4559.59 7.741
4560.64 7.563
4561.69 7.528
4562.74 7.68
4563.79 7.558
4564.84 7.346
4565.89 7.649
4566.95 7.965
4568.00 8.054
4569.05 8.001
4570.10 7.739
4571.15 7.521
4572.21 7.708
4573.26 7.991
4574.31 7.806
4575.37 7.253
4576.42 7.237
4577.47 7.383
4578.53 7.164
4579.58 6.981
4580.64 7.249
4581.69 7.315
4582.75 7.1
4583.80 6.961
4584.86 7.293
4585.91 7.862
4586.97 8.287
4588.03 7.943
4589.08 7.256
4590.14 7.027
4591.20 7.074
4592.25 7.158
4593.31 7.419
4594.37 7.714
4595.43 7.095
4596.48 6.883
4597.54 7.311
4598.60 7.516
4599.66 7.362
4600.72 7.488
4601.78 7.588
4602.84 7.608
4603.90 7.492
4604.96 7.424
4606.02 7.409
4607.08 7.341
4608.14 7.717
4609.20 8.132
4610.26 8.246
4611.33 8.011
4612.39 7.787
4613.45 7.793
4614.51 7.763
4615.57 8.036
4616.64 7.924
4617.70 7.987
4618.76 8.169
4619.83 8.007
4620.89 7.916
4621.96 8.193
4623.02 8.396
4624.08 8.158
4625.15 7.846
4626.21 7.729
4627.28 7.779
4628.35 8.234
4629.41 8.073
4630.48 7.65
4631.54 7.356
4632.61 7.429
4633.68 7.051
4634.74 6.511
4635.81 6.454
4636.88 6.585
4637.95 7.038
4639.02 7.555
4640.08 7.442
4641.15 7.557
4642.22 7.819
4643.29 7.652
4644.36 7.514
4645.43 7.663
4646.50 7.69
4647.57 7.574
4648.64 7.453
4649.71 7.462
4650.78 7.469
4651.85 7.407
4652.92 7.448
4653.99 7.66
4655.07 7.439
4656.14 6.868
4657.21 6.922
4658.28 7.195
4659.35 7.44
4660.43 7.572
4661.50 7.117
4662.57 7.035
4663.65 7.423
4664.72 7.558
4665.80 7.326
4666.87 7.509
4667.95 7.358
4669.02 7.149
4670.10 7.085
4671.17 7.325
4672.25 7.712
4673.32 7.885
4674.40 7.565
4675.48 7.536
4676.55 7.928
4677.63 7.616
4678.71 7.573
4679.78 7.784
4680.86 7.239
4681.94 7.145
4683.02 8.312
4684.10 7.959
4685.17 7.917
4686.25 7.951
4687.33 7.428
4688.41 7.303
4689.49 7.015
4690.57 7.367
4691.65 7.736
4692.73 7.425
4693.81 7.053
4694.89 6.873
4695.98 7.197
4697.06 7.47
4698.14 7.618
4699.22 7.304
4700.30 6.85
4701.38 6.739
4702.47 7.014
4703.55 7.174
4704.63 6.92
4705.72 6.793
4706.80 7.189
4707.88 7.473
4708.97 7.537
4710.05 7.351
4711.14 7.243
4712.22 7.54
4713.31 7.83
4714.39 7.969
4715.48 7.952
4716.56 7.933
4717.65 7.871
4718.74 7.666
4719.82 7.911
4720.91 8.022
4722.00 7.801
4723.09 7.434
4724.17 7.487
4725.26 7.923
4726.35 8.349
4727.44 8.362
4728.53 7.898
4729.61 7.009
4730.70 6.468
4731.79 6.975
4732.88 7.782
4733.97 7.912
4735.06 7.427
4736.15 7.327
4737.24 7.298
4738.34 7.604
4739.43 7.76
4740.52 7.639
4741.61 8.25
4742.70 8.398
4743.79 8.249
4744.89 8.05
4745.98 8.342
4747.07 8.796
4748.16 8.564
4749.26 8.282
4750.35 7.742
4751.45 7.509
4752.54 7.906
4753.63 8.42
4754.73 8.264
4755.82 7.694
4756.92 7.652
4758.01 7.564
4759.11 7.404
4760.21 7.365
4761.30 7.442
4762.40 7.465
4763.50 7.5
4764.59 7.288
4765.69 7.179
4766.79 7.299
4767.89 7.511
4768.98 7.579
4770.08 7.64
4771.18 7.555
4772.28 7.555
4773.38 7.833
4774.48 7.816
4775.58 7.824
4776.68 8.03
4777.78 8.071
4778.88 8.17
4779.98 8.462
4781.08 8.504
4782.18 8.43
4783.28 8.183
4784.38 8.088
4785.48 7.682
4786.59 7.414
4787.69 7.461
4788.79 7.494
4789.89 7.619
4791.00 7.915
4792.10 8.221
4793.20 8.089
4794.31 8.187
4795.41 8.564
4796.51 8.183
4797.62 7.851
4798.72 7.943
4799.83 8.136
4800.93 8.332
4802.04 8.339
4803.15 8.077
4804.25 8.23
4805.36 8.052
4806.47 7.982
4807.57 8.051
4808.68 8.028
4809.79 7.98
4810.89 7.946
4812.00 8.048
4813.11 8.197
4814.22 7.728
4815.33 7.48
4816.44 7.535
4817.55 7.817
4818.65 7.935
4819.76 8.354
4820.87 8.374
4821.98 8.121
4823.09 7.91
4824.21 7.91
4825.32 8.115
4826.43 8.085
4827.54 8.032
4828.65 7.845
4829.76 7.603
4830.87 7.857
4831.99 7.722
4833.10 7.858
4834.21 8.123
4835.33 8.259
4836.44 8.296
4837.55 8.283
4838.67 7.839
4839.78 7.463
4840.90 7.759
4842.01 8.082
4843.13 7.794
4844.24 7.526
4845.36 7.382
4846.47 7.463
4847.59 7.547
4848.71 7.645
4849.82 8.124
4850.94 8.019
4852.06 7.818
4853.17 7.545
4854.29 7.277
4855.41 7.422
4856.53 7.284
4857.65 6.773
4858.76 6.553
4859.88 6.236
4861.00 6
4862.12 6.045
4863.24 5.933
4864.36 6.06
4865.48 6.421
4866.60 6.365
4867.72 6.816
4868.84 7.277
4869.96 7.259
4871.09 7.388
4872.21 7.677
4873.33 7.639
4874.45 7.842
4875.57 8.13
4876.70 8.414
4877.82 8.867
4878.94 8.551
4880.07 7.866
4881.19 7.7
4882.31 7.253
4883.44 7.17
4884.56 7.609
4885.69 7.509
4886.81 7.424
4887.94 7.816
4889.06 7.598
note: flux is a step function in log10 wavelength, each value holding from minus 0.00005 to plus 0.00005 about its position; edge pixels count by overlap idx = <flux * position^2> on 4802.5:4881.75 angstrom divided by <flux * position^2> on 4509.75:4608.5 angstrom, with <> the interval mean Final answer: 1.2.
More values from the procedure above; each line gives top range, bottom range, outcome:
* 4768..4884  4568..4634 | 1.12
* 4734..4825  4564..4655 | 1.12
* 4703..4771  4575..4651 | 1.07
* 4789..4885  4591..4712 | 1.11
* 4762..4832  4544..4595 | 1.17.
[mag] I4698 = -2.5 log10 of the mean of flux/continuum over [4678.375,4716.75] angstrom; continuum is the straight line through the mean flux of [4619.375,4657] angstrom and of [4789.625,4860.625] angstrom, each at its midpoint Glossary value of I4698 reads 0.03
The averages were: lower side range 7.54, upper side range 7.85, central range 7.42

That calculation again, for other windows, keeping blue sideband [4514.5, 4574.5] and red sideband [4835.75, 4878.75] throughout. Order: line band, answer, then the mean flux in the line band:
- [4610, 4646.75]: -0.06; 7.68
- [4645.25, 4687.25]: -0.03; 7.49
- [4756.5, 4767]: -0.01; 7.42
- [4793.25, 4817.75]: -0.09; 8.03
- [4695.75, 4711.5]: 0.02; 7.19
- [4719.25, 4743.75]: -0.05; 7.7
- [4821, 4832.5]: -0.08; 7.93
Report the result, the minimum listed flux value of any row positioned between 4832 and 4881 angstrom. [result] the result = 5.933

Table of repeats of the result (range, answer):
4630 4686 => 6.454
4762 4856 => 7.179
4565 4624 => 6.883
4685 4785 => 6.468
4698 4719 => 6.739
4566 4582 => 6.981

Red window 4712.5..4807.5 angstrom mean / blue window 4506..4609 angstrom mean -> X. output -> 1.07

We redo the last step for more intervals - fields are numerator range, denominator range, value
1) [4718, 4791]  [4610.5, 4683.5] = 1.03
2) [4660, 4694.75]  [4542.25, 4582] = 1.01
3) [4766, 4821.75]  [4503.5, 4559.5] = 1.11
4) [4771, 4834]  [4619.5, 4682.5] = 1.07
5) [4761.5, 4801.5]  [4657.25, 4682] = 1.06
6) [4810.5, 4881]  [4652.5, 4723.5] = 1.02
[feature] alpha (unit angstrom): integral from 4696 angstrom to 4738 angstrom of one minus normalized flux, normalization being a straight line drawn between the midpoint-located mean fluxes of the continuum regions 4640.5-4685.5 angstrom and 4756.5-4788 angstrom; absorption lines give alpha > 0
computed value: 0.6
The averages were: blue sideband 7.49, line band 7.49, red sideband 7.73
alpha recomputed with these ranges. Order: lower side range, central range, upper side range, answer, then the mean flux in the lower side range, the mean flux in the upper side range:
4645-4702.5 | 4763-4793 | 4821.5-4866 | -1.3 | 7.42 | 7.5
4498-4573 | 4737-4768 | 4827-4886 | -1.6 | 7.32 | 7.49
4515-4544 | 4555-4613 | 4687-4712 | -4.4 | 6.9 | 7.22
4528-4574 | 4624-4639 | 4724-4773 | 0.1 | 7.24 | 7.73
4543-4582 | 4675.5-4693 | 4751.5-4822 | 0.2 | 7.45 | 7.89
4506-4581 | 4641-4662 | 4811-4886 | -0.2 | 7.27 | 7.6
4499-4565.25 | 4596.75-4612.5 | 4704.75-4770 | -0.4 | 7.26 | 7.7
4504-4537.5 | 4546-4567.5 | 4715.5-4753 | -0.5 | 7.14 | 7.82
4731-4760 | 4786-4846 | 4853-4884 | -3.8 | 7.86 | 7.2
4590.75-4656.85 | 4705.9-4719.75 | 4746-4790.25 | 0.2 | 7.57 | 7.81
